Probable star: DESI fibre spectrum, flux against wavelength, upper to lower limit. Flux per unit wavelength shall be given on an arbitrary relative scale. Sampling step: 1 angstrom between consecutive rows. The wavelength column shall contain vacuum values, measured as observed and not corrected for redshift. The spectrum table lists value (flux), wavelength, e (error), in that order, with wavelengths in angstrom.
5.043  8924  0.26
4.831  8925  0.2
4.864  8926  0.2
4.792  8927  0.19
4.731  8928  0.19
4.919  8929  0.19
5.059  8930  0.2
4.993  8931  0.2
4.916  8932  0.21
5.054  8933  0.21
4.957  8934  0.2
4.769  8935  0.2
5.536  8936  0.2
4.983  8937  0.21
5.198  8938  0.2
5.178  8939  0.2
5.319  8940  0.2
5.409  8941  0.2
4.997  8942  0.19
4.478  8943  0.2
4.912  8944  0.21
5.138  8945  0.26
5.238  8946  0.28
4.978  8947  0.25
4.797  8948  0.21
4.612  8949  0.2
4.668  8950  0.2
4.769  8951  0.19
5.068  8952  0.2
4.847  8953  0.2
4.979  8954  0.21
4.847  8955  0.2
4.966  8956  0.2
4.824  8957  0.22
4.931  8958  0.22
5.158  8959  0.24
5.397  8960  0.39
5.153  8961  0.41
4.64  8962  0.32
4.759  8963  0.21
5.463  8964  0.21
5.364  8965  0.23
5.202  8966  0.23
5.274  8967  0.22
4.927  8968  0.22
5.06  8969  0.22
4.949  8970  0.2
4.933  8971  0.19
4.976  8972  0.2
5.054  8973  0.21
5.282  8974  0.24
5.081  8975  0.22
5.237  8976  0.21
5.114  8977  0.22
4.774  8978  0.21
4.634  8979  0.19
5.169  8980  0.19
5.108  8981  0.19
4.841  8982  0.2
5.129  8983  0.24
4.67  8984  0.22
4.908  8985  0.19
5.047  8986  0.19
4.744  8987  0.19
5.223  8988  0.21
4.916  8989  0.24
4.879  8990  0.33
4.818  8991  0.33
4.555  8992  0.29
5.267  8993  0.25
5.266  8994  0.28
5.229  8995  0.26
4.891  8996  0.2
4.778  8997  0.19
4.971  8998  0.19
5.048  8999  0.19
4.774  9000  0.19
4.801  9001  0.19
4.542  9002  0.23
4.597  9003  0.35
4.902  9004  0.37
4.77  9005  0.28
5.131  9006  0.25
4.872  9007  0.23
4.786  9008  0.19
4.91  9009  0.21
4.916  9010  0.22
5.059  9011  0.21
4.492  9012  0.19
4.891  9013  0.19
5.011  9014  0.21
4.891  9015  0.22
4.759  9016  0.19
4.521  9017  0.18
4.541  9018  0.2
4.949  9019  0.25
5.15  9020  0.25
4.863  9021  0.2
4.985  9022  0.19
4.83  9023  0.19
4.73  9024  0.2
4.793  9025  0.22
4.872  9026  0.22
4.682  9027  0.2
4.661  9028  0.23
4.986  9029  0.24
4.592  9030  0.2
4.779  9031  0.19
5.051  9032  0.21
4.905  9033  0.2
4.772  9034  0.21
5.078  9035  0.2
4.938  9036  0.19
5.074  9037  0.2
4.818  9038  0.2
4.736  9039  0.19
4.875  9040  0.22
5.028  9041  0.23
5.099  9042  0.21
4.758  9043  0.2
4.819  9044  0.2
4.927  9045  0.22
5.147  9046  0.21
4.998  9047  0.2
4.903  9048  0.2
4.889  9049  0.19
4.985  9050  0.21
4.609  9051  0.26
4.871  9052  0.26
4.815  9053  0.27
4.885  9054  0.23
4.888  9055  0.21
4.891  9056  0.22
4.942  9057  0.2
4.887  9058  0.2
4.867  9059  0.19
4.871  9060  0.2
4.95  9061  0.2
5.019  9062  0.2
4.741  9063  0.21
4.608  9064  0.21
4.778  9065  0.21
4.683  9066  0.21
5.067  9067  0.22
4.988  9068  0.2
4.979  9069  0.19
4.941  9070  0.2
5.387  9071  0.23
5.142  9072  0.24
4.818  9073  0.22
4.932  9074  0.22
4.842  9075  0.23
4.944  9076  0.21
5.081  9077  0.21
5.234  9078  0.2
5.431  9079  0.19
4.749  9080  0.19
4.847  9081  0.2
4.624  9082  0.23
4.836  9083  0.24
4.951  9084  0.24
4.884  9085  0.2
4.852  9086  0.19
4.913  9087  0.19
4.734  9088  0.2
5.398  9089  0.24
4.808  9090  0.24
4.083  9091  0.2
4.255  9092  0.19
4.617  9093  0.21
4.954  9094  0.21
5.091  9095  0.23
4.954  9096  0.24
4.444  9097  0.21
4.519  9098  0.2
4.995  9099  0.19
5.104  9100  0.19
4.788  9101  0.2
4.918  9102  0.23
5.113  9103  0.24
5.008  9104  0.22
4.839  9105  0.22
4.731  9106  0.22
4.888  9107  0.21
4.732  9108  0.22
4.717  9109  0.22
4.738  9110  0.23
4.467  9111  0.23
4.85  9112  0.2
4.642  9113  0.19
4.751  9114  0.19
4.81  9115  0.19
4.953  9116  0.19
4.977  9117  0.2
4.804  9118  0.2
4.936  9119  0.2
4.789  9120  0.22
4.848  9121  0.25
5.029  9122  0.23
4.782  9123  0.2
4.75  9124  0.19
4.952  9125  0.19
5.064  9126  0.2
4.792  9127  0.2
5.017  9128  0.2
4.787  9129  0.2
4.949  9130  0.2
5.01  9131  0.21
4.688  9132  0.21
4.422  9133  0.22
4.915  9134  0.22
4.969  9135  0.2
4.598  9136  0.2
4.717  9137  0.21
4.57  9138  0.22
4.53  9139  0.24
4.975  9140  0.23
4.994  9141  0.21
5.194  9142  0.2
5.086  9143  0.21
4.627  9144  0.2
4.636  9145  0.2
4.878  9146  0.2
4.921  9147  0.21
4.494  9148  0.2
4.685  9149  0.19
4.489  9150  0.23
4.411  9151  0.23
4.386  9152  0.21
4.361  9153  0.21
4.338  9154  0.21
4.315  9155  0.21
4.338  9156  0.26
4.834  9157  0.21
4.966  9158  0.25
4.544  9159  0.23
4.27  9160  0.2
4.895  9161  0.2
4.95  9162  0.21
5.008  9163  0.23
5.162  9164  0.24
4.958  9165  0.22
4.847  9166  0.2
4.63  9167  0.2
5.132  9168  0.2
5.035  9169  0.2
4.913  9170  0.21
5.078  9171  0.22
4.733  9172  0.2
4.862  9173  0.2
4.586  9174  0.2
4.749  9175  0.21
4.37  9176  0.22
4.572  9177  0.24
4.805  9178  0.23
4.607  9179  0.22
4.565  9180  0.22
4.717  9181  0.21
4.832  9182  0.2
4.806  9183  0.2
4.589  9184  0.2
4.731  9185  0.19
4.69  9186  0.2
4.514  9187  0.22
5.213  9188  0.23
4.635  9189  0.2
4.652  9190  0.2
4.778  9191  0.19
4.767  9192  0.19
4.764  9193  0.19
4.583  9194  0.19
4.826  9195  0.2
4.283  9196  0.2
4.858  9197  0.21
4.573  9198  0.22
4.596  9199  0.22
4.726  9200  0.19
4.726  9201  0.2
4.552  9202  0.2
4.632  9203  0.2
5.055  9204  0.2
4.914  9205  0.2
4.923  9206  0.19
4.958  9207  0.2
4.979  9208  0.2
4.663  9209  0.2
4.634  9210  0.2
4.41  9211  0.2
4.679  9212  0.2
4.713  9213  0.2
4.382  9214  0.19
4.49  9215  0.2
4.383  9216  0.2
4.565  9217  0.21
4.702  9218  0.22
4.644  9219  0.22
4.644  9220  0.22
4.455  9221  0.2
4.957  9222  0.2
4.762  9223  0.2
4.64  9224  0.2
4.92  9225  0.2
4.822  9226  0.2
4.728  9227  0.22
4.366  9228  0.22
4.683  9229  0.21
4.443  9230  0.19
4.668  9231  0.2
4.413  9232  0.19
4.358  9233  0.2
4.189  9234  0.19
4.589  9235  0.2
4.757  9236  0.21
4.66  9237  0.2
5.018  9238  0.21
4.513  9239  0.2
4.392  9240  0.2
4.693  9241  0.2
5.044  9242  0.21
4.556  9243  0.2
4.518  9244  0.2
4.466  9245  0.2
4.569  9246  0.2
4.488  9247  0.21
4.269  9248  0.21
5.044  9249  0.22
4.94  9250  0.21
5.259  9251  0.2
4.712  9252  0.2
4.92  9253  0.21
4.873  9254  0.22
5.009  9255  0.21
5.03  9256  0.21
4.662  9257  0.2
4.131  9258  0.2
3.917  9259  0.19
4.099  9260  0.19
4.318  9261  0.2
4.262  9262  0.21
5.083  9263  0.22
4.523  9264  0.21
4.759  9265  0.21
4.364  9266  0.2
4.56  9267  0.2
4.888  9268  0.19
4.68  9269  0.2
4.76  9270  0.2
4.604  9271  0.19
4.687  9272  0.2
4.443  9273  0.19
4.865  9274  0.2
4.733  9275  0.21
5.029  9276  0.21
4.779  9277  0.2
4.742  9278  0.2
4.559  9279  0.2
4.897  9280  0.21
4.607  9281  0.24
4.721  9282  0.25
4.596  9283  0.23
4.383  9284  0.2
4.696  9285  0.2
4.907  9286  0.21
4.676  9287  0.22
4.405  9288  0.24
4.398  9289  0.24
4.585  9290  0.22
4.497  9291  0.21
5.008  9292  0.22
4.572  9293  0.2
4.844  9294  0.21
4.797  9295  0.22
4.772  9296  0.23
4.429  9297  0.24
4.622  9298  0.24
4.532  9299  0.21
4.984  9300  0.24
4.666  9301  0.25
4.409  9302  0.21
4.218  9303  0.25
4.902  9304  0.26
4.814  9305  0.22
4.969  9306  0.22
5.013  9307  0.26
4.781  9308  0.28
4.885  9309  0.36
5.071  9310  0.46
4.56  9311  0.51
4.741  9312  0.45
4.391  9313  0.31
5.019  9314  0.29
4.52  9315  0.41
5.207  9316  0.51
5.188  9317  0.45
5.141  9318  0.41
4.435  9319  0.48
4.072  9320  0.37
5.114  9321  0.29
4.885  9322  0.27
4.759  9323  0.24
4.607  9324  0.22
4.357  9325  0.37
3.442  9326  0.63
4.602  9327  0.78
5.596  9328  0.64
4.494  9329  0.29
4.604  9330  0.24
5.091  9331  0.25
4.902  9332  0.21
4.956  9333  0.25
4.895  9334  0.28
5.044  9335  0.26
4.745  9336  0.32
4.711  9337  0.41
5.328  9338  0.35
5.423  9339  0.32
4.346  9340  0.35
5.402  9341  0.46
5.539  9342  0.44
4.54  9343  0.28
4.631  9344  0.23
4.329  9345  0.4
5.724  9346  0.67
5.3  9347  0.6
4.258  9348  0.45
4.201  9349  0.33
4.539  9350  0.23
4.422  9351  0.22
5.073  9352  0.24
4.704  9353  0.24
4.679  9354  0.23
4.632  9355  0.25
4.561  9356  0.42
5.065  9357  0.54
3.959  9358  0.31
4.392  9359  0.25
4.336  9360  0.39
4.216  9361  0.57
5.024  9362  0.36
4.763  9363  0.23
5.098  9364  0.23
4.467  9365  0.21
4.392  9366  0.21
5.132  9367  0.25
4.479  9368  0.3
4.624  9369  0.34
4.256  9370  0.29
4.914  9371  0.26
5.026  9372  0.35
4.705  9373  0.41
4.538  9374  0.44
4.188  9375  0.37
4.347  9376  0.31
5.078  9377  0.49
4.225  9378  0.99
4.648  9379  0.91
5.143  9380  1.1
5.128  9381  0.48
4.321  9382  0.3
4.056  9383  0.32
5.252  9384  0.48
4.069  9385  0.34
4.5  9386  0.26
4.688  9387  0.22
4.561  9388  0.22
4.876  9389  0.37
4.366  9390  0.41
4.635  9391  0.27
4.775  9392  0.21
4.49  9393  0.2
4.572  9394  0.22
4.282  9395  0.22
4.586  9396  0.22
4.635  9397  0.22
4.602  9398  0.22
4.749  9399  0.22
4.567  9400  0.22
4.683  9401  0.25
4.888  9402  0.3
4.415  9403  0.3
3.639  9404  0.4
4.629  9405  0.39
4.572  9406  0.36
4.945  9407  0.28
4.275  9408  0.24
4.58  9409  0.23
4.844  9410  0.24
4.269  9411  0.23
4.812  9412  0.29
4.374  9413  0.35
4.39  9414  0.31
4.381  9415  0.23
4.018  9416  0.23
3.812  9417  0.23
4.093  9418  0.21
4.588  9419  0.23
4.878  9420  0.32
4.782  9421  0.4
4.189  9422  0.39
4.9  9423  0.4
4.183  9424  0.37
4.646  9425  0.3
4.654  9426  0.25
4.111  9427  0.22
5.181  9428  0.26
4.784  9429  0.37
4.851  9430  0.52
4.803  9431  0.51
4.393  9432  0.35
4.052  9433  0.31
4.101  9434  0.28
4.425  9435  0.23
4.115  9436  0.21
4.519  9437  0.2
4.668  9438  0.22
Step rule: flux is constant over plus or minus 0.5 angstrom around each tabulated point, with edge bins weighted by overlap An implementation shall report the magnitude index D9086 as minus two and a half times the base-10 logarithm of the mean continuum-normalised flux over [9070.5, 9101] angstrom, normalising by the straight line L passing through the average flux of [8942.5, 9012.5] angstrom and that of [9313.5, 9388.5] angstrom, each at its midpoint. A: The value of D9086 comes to 0.001 mag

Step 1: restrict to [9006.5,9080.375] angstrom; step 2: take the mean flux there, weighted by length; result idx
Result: 4.89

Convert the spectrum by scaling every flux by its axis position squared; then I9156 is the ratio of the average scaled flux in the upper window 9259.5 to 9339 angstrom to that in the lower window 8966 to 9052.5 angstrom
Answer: 1.0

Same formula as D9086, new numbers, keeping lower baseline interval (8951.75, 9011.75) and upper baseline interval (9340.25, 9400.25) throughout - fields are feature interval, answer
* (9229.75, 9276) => 0.028 mag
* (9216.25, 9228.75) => 0.022 mag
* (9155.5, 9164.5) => 0.012 mag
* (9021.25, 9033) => 0.025 mag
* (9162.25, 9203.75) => 0.013 mag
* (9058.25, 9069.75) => 0.007 mag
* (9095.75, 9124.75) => 0.010 mag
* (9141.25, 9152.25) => 0.026 mag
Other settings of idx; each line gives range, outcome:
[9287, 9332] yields 4.71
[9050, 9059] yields 4.86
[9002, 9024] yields 4.84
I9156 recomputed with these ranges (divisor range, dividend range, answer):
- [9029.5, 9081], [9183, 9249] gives 0.98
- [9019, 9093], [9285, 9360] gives 1.03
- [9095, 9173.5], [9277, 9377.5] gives 1.03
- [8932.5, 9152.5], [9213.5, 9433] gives 1.01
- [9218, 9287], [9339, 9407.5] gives 1.02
